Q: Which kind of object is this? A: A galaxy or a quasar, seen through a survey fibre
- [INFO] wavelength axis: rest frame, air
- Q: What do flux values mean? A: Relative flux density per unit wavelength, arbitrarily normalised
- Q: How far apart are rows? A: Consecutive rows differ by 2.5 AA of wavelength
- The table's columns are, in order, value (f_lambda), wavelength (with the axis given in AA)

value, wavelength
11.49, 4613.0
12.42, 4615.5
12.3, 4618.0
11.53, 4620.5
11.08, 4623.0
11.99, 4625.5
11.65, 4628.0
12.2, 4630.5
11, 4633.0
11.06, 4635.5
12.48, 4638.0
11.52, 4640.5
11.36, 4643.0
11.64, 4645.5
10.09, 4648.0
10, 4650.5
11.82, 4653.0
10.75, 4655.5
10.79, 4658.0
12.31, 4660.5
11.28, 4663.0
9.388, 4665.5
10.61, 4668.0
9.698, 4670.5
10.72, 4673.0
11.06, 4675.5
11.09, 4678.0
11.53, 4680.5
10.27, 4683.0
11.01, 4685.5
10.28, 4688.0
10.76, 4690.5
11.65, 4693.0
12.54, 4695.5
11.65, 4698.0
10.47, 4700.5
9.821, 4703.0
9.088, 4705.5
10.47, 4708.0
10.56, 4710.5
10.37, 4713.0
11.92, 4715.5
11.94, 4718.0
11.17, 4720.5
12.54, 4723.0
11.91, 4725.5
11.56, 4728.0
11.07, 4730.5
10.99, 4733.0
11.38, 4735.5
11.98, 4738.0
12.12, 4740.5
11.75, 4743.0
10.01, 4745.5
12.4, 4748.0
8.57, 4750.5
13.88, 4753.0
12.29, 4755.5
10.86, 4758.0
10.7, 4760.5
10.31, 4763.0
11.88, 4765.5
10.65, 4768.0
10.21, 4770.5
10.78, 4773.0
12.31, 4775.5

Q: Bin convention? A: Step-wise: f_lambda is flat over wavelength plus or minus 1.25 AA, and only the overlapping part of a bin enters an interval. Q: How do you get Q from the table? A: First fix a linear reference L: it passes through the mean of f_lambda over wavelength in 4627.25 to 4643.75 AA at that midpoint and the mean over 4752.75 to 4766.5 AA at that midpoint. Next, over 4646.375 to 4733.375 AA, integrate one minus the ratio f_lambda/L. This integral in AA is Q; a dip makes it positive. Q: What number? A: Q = 4.6 AA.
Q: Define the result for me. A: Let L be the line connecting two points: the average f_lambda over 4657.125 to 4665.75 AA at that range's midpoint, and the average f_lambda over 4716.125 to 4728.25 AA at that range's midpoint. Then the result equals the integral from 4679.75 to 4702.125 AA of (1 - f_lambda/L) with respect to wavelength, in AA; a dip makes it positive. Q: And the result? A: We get 0.7 AA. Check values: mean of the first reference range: 11.1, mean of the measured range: 11.1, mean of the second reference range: 11.9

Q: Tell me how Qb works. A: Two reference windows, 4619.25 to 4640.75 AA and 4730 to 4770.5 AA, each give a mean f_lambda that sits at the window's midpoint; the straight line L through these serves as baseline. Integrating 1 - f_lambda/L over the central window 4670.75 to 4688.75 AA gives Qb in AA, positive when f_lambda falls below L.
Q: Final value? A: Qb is 1.1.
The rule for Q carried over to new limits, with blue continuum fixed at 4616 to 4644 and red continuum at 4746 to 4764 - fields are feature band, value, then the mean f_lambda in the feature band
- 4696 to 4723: 1.2 AA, 10.9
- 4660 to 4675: 1.2 AA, 10.6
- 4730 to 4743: -0.3 AA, 11.6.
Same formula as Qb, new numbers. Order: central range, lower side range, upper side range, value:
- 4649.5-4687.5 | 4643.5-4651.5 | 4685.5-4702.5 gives 0.23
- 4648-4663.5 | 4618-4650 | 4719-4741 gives 0.59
